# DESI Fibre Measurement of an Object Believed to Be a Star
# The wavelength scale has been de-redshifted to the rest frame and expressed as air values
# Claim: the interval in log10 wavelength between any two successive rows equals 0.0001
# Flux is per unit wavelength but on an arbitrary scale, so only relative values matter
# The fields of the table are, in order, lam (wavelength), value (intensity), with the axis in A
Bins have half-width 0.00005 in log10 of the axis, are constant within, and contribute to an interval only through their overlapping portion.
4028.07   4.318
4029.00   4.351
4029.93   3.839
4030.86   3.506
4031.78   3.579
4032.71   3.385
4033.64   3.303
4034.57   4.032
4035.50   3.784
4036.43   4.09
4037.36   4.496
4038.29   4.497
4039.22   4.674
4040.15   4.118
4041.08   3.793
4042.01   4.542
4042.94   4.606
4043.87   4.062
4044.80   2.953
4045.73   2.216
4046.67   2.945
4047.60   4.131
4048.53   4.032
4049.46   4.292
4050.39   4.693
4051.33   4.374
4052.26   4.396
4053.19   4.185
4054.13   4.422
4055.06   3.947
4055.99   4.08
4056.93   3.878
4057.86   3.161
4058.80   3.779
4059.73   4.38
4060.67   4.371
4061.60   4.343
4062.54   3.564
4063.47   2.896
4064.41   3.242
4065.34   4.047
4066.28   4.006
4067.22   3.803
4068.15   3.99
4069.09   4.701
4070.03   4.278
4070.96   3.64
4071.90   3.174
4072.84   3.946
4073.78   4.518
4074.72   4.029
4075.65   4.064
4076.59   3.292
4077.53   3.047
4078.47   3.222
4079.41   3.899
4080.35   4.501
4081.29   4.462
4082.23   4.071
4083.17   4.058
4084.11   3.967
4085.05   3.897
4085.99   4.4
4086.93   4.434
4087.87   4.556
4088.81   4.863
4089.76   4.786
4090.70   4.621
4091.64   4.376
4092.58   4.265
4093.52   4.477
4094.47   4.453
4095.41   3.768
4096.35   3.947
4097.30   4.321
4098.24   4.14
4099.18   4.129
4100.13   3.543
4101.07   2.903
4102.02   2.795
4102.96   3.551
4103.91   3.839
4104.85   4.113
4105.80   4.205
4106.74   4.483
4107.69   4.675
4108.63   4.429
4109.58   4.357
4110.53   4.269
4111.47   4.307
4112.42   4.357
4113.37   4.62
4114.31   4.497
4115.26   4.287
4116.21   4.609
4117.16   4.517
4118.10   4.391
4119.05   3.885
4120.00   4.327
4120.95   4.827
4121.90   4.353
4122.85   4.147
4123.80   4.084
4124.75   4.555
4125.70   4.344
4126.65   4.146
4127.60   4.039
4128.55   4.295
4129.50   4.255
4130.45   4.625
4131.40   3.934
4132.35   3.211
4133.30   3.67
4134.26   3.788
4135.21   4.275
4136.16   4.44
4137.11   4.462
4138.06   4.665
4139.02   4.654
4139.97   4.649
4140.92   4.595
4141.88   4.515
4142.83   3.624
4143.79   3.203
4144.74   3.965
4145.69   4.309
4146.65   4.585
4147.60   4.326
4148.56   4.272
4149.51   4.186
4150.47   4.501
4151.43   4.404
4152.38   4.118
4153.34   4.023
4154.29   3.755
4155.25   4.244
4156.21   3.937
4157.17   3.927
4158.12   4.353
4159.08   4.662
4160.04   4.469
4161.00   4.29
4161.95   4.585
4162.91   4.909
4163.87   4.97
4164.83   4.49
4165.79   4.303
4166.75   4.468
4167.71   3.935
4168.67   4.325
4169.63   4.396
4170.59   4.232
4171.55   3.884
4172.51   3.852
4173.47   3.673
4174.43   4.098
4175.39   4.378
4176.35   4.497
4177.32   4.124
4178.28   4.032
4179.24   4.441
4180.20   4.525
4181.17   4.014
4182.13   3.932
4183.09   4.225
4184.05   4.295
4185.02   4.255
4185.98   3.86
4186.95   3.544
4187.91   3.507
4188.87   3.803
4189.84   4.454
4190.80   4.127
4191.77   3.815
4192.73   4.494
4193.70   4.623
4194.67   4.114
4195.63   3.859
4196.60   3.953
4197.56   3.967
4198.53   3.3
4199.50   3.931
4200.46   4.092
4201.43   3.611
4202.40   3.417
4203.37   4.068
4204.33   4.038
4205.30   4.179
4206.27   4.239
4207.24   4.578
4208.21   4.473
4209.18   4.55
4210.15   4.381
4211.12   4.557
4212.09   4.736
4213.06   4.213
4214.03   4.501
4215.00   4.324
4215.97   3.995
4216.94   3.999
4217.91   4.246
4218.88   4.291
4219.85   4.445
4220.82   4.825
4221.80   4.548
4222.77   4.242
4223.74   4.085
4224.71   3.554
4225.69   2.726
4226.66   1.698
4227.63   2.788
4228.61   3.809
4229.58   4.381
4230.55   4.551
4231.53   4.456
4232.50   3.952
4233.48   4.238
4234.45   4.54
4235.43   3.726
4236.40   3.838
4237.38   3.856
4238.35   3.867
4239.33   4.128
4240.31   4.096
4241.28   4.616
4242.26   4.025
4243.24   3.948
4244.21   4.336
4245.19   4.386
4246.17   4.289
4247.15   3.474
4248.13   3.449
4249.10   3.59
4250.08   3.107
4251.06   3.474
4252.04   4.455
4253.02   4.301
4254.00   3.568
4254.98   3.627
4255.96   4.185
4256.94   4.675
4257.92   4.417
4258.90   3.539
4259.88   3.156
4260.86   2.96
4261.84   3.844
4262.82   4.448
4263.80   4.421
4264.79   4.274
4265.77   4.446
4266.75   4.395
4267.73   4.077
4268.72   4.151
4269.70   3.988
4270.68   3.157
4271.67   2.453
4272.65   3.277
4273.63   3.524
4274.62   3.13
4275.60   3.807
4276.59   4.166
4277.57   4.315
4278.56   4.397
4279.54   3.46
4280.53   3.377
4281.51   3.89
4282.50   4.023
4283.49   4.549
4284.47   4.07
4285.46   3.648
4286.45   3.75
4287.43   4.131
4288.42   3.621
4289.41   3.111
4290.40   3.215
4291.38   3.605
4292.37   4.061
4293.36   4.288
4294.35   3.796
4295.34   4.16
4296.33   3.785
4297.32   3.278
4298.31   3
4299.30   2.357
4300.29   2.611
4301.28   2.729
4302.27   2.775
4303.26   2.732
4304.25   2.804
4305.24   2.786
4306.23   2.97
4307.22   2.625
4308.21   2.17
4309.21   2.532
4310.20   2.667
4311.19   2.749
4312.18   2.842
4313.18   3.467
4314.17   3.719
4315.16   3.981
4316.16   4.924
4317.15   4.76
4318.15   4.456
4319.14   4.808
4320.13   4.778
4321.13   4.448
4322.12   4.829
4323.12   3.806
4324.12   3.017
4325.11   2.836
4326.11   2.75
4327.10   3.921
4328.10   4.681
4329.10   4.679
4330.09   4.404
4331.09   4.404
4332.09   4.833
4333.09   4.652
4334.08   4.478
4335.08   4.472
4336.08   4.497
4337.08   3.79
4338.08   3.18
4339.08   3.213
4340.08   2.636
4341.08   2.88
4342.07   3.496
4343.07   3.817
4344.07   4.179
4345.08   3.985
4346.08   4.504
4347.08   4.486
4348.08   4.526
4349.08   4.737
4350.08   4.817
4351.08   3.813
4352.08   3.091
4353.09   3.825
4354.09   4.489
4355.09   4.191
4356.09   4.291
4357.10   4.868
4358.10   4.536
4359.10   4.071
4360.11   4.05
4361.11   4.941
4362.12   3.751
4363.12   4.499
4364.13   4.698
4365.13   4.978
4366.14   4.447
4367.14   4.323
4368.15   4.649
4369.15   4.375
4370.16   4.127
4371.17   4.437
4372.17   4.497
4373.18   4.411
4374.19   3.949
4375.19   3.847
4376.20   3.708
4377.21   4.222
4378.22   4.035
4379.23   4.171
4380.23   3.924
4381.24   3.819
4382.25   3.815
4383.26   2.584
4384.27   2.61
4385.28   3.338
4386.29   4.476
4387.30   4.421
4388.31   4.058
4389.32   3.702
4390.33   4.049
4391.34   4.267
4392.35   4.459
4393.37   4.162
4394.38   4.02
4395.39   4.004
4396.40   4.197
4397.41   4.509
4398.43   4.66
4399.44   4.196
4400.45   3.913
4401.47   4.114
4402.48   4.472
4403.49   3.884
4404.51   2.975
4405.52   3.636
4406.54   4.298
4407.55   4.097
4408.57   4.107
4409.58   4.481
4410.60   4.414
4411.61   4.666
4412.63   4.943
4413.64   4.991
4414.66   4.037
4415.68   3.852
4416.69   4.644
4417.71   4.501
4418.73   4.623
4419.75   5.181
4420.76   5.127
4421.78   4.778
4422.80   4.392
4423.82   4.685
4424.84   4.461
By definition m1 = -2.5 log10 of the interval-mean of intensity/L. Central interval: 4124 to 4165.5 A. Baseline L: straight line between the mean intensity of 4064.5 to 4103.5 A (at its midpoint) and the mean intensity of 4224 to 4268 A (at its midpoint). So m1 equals -0.076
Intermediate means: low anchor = 4.01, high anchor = 3.9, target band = 4.26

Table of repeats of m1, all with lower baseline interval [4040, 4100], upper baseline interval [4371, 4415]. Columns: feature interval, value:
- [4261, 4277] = 0.064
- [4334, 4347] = 0.081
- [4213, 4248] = 0.008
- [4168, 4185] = -0.035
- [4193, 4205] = 0.032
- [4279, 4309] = 0.202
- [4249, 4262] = 0.076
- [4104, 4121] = -0.090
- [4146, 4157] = -0.044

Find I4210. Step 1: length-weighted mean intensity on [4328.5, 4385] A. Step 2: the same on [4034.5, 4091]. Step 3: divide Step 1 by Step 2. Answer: 1.02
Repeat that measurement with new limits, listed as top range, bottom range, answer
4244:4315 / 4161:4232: 0.87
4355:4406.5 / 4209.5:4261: 1.03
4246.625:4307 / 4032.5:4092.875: 0.91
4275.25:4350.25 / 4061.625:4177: 0.90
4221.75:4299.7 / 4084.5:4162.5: 0.90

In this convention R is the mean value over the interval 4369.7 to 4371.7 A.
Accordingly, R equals 4.3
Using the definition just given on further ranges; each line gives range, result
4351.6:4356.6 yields 3.98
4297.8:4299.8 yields 2.68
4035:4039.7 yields 4.3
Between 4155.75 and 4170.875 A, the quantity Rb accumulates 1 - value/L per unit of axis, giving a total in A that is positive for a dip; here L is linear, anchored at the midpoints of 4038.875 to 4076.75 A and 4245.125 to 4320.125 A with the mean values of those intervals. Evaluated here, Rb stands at -2.3 A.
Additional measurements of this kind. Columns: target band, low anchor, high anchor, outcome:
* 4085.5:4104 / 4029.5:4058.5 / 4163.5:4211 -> -0.51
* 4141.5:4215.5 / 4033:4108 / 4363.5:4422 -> -1.97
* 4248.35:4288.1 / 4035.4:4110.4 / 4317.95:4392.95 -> 2.22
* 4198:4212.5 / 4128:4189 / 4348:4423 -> 0.23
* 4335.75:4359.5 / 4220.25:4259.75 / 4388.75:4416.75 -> 0.66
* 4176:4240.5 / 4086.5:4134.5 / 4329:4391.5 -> 1.55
